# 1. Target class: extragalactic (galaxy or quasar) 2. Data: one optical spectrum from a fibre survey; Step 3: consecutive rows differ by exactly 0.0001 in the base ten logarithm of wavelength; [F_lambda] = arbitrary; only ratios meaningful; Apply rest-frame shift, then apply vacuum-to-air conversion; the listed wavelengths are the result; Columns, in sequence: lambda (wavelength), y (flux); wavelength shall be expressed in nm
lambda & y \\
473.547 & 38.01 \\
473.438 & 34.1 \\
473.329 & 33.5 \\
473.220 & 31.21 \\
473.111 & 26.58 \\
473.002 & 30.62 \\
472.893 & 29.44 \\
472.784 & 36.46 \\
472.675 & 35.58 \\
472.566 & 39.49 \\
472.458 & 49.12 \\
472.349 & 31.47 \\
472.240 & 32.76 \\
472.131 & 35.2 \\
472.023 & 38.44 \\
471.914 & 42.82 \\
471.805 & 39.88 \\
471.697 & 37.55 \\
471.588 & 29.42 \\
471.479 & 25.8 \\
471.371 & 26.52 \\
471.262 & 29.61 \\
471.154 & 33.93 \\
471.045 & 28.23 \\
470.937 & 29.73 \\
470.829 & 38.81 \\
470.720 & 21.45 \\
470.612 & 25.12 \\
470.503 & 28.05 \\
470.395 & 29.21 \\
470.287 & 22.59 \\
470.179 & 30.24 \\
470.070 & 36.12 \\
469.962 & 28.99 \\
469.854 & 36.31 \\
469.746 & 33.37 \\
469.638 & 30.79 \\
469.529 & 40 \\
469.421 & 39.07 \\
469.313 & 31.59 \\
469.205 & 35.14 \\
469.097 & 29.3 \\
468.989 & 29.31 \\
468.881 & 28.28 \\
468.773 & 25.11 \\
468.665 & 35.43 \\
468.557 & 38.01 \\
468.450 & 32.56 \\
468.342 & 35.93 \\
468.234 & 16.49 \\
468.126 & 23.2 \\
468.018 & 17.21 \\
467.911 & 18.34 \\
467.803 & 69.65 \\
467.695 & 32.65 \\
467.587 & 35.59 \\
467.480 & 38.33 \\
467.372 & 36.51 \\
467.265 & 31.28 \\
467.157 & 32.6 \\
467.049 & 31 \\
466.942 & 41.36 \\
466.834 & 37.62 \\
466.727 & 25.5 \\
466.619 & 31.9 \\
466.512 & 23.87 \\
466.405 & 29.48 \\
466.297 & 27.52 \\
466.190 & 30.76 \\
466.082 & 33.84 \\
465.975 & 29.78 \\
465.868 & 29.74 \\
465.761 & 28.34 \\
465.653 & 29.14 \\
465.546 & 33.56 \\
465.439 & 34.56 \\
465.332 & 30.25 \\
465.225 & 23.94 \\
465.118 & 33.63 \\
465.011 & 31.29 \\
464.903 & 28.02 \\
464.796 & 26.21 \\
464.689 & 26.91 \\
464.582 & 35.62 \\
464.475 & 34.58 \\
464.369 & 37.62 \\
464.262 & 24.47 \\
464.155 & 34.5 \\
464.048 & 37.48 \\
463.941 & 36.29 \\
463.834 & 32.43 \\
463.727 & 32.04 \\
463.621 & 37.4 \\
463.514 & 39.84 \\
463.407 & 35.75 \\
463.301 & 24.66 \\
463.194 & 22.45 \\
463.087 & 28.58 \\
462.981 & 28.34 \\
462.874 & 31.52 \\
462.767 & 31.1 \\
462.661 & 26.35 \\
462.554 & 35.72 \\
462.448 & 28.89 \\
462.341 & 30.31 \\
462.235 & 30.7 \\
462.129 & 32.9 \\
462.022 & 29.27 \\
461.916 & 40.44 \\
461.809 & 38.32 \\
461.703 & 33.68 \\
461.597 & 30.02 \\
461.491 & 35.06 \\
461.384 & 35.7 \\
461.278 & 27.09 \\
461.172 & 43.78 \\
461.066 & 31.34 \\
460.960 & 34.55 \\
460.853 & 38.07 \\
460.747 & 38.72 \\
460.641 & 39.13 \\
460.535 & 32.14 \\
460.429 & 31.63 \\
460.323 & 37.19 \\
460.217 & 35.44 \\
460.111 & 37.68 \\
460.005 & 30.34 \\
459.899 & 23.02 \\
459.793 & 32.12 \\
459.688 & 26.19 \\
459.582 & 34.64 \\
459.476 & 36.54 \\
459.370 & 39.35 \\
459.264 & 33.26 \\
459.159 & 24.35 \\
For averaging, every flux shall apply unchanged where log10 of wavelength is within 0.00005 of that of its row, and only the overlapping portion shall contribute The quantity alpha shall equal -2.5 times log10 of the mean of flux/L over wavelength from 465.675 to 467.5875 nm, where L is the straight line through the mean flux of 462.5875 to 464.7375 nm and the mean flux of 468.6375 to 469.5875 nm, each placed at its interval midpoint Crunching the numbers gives 0.01 mag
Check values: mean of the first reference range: 31.9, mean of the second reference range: 32.5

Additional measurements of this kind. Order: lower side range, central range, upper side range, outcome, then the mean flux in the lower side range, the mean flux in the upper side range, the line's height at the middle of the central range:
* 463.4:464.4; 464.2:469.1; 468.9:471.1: 0.060 mag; 34.6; 31.1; 33.1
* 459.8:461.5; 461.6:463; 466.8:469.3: 0.060 mag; 34.3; 32.6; 33.9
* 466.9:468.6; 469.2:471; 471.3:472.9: 0.095 mag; 33.1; 35.4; 34.4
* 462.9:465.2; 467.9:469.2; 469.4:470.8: 0.110 mag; 31.7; 30.8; 31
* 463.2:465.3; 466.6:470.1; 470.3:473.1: -0.015 mag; 32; 32.7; 32.4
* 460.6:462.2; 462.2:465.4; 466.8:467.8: 0.149 mag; 35.1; 36.9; 35.8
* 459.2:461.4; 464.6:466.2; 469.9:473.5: 0.111 mag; 34.1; 32.4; 33.3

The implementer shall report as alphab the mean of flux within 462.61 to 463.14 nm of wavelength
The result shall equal 29.2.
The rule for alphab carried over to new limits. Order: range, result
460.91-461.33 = 34.2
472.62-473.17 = 31.7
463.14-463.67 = 31.9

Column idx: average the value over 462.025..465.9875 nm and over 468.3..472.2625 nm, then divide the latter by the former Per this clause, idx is 1.03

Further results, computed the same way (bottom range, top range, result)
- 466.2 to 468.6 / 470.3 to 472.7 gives 1.03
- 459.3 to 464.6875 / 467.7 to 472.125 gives 0.96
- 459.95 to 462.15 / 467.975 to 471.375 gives 0.87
